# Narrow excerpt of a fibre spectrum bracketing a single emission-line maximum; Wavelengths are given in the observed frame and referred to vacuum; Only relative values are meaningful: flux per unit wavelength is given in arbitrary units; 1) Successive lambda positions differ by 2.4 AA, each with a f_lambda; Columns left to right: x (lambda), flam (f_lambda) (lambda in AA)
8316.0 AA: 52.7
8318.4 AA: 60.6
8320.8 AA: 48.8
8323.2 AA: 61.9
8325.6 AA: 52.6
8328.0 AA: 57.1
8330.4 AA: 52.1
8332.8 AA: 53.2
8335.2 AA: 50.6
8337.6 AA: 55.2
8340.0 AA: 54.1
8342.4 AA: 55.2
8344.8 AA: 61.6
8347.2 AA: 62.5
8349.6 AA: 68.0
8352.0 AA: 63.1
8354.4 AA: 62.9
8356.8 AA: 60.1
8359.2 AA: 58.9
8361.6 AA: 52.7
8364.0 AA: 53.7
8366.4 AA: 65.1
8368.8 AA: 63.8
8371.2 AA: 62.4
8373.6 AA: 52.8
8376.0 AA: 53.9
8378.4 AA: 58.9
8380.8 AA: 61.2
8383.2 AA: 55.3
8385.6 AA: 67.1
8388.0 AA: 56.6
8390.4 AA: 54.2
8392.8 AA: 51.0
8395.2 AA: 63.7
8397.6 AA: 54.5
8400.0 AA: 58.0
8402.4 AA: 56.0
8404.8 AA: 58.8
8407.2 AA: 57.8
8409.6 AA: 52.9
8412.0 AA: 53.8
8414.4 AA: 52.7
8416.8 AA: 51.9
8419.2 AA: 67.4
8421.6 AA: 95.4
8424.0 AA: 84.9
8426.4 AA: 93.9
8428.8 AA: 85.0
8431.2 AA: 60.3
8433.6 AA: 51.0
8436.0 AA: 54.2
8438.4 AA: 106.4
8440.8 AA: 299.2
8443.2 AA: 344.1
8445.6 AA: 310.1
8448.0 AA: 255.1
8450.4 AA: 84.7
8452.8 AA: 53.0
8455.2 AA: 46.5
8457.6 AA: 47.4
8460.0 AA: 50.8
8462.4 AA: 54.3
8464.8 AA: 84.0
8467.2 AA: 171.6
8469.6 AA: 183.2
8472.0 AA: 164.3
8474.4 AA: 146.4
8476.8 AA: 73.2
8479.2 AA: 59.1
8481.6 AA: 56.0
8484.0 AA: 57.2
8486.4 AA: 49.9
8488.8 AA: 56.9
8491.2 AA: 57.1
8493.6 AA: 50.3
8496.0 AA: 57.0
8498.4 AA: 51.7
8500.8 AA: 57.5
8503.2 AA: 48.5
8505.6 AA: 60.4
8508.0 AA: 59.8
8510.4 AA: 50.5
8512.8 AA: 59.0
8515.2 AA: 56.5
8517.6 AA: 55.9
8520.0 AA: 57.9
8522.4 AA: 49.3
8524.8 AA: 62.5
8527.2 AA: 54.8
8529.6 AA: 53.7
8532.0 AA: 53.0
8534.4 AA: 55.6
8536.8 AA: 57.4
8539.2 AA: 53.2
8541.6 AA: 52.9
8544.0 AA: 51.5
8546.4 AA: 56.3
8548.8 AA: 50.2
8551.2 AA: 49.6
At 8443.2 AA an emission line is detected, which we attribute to H-alpha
